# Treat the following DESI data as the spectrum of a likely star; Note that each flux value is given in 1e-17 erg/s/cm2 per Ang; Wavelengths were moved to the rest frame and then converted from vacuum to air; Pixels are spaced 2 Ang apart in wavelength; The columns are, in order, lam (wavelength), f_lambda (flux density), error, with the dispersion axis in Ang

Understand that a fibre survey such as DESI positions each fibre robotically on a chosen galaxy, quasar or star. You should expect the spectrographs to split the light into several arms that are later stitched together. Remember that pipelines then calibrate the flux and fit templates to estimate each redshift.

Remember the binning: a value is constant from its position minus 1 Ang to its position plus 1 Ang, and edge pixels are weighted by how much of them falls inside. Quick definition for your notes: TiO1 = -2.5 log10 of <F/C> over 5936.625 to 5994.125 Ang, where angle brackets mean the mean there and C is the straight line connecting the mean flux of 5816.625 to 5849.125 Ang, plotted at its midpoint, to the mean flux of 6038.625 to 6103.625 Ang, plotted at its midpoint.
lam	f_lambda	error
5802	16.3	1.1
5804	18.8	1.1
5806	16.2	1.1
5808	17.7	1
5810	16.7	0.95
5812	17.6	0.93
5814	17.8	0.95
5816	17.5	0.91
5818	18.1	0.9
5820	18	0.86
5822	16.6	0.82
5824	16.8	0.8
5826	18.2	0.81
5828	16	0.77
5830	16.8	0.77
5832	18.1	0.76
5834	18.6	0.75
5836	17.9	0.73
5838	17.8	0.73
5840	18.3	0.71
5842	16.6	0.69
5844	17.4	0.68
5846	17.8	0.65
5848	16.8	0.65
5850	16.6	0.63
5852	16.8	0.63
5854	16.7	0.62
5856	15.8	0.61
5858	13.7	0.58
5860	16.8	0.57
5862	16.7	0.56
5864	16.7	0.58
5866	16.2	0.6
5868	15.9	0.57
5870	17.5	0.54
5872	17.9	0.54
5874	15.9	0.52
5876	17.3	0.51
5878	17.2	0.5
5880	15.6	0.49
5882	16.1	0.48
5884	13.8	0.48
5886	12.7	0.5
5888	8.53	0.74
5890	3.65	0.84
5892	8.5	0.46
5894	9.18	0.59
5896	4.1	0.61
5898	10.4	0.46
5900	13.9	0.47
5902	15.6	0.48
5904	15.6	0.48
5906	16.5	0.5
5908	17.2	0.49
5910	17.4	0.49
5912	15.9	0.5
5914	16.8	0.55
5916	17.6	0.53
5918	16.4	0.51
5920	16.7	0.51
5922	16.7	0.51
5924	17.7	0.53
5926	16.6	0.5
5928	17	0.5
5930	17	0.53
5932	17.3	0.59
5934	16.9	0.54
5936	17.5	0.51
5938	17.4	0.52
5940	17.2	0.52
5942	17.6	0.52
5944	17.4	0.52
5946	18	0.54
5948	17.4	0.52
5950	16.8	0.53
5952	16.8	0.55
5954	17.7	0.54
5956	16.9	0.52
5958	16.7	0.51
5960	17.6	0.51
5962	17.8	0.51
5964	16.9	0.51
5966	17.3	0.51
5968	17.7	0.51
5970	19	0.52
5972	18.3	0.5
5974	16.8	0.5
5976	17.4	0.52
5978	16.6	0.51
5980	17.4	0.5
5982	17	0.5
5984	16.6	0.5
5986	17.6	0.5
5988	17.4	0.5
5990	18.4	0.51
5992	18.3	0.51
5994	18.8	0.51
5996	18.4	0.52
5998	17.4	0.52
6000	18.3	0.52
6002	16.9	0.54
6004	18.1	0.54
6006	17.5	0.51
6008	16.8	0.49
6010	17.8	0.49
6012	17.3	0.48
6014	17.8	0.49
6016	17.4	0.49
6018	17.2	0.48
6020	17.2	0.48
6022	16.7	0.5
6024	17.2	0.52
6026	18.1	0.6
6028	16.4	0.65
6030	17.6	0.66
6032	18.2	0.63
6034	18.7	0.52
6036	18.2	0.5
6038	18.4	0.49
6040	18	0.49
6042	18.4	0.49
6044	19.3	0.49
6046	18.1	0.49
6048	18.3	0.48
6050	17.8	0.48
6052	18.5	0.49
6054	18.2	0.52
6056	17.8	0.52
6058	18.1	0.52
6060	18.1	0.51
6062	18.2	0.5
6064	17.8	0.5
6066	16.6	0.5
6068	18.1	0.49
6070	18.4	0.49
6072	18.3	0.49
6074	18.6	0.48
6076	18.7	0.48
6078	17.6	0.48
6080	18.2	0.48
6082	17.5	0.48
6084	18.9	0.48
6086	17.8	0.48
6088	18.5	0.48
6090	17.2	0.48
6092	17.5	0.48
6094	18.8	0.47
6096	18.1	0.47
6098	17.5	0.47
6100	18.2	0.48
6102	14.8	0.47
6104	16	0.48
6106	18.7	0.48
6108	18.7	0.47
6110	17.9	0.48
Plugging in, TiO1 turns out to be 0.02 mag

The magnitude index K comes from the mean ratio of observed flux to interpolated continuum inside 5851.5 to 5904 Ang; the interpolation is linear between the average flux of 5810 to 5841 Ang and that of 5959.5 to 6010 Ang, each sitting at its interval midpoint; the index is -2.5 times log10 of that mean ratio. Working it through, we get 0.25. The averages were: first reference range 17.6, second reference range 17.6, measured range 14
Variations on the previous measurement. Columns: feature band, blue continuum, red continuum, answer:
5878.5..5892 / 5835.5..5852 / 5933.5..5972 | 0.43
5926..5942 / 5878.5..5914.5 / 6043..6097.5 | -0.22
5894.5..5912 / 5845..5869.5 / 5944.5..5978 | 0.22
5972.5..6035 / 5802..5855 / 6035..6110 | 0.02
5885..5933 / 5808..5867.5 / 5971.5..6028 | 0.22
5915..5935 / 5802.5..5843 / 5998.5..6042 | 0.04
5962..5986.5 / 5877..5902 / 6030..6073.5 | -0.17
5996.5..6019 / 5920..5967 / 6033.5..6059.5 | 0.02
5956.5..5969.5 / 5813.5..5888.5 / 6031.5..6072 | 0.01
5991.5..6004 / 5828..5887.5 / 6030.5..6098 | -0.02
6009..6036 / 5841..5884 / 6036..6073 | 0.02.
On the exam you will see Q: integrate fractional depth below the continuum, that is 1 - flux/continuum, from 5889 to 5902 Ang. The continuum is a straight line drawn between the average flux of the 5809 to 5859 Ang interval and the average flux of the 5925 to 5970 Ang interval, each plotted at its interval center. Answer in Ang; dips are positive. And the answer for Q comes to 6.3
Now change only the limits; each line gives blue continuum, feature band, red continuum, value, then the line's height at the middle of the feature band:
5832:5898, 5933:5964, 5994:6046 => -1.52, 16.5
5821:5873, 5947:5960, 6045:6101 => 0.28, 17.5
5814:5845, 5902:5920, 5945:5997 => 0.93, 17.5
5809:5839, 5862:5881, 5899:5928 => 0.31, 17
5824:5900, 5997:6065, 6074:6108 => -2.81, 17.1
